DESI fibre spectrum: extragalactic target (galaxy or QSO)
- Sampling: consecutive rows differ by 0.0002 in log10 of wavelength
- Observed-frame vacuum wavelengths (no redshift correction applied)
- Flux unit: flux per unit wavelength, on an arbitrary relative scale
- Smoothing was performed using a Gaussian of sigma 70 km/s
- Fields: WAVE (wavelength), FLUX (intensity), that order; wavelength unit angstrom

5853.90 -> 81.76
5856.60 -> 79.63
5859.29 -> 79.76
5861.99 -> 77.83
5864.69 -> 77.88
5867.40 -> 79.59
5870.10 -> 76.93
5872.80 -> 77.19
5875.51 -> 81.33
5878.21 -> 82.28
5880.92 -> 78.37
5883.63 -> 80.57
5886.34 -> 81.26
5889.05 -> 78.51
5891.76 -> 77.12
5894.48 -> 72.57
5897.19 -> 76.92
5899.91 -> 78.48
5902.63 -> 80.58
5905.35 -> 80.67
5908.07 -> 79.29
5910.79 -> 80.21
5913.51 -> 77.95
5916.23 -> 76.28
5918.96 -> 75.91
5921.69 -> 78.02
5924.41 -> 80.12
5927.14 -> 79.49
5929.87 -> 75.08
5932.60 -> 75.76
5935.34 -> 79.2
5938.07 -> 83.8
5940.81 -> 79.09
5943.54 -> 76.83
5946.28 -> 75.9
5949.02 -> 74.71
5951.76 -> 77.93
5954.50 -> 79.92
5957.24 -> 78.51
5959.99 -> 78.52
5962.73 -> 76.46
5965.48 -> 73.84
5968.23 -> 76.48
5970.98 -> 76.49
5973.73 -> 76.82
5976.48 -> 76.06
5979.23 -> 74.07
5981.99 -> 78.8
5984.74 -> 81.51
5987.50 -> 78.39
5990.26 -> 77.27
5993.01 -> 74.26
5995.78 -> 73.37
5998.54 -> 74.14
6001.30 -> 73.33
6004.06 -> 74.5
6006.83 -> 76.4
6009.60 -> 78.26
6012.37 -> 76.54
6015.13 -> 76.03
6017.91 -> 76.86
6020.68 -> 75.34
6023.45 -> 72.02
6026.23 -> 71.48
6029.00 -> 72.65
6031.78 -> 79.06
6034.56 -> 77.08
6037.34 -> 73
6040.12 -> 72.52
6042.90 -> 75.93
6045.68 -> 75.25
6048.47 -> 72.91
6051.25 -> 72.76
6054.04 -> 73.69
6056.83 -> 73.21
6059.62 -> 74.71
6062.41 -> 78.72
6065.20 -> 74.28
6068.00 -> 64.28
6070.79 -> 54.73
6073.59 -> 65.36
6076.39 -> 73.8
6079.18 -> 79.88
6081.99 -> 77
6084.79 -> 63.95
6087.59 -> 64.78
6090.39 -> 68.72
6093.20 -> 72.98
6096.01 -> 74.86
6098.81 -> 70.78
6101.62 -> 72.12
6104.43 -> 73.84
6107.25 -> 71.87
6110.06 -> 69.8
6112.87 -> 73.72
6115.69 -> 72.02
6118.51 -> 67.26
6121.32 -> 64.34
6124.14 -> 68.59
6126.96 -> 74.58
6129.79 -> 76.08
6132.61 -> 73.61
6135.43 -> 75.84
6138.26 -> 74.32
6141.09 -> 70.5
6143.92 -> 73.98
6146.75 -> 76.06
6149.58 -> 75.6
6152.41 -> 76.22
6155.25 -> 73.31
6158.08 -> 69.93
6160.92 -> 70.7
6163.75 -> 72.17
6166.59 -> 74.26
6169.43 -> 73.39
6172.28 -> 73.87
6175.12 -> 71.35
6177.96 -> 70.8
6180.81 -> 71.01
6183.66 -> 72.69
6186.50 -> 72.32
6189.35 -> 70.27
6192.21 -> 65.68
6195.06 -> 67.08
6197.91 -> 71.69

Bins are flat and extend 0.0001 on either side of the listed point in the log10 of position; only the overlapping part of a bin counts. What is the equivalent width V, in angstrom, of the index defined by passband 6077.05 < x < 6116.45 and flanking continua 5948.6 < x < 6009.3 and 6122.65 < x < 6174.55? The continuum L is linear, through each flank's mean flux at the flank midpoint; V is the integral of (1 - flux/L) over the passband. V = 1.3 angstrom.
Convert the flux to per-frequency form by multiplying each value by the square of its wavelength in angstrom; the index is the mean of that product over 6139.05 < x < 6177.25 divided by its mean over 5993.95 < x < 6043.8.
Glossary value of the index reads 1.02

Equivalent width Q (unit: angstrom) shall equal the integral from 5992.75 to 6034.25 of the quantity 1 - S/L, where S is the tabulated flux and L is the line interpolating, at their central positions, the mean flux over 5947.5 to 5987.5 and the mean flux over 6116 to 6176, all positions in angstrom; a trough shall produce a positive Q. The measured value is 0.5 angstrom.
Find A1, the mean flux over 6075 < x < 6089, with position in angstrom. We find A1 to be 71.9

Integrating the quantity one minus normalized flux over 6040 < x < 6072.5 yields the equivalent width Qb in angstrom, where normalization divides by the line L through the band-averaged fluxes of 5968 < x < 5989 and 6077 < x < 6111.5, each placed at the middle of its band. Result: 0.8 angstrom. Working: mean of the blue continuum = 77.4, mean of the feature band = 71.8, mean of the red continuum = 71.8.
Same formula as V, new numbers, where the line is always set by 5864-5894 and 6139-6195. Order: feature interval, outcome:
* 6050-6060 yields 0.18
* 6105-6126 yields 1.00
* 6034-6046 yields 0.10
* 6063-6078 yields 1.44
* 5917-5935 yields 0.10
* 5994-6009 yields 0.31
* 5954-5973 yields -0.01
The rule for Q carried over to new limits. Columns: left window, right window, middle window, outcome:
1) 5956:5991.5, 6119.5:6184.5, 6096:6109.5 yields 0.30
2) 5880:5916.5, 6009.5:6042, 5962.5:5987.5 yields -0.14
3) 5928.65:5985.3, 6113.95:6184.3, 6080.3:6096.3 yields 0.82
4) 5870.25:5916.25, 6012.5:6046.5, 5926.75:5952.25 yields -0.08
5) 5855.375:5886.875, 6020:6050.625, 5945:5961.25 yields -0.17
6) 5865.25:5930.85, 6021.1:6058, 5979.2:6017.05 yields -0.48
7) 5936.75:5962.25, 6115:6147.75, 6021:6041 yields 0.39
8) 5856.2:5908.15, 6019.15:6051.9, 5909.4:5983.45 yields -0.58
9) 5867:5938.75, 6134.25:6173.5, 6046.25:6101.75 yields 2.91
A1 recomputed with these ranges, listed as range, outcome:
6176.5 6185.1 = 71.5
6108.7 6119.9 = 70.7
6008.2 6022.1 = 76.6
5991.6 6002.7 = 73.8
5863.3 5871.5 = 78.1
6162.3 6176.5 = 73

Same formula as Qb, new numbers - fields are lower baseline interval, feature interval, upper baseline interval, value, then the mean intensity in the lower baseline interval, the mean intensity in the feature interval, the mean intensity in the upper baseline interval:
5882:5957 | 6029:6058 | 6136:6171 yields 0.5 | 78.2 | 74.5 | 73.4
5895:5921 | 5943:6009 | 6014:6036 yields -0.1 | 78.3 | 76.4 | 75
